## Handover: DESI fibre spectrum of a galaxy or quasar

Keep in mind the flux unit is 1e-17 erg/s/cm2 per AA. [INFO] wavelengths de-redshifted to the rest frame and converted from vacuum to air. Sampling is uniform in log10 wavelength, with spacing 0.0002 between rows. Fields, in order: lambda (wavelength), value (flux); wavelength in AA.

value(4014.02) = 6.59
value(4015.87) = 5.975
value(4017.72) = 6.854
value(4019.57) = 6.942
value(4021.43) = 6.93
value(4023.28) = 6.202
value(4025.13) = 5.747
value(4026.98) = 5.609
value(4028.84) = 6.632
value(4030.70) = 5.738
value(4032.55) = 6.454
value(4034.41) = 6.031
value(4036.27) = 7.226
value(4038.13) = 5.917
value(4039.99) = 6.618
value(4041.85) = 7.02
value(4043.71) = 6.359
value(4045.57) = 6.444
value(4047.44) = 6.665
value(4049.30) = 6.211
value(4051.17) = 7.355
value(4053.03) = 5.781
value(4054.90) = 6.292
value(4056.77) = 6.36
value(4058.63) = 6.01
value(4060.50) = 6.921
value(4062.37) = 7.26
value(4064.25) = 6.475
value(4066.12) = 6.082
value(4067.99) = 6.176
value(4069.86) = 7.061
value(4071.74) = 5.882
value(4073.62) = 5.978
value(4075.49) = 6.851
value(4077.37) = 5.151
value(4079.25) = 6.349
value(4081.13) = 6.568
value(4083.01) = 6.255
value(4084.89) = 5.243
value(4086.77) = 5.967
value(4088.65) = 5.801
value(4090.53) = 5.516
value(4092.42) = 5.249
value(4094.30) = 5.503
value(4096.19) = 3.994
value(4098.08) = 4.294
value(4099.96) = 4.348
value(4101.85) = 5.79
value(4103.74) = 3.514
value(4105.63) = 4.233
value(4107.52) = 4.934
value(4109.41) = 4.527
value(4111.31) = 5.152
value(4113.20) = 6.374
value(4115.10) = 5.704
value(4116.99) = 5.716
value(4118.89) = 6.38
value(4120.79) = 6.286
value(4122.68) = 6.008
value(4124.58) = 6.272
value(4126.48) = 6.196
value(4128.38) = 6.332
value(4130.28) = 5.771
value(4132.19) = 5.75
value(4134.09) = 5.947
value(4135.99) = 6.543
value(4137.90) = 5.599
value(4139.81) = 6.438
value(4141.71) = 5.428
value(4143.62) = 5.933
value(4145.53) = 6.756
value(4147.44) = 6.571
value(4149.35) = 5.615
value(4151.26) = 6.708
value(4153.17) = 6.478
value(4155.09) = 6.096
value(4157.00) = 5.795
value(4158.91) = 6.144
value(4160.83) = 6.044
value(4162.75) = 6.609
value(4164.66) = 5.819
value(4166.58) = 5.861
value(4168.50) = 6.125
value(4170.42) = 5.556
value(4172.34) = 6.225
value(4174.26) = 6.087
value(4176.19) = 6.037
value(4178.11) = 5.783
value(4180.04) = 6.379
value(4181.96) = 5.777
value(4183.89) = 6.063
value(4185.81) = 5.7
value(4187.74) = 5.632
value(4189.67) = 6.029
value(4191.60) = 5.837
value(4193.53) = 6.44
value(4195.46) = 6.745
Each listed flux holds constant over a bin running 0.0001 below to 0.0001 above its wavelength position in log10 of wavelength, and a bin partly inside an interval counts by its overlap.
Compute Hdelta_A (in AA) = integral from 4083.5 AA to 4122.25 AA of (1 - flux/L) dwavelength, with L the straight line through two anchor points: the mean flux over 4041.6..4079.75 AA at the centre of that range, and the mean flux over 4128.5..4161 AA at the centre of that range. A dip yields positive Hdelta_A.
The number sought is 6.2 AA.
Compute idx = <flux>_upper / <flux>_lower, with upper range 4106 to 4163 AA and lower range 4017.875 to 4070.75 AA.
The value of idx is 0.9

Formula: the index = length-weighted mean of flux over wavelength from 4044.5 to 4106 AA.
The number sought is 5.88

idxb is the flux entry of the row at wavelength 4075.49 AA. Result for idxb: 6.851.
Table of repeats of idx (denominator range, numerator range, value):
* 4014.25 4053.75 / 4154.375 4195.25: 0.94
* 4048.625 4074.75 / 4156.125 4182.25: 0.94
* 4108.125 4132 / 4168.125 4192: 1.01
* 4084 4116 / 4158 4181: 1.20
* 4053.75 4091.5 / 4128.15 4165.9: 0.99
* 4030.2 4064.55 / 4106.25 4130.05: 0.89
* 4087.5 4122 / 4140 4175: 1.18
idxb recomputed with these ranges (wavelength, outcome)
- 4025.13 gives 5.747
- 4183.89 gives 6.063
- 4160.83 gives 6.044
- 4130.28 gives 5.771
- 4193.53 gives 6.44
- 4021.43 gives 6.93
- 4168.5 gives 6.125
